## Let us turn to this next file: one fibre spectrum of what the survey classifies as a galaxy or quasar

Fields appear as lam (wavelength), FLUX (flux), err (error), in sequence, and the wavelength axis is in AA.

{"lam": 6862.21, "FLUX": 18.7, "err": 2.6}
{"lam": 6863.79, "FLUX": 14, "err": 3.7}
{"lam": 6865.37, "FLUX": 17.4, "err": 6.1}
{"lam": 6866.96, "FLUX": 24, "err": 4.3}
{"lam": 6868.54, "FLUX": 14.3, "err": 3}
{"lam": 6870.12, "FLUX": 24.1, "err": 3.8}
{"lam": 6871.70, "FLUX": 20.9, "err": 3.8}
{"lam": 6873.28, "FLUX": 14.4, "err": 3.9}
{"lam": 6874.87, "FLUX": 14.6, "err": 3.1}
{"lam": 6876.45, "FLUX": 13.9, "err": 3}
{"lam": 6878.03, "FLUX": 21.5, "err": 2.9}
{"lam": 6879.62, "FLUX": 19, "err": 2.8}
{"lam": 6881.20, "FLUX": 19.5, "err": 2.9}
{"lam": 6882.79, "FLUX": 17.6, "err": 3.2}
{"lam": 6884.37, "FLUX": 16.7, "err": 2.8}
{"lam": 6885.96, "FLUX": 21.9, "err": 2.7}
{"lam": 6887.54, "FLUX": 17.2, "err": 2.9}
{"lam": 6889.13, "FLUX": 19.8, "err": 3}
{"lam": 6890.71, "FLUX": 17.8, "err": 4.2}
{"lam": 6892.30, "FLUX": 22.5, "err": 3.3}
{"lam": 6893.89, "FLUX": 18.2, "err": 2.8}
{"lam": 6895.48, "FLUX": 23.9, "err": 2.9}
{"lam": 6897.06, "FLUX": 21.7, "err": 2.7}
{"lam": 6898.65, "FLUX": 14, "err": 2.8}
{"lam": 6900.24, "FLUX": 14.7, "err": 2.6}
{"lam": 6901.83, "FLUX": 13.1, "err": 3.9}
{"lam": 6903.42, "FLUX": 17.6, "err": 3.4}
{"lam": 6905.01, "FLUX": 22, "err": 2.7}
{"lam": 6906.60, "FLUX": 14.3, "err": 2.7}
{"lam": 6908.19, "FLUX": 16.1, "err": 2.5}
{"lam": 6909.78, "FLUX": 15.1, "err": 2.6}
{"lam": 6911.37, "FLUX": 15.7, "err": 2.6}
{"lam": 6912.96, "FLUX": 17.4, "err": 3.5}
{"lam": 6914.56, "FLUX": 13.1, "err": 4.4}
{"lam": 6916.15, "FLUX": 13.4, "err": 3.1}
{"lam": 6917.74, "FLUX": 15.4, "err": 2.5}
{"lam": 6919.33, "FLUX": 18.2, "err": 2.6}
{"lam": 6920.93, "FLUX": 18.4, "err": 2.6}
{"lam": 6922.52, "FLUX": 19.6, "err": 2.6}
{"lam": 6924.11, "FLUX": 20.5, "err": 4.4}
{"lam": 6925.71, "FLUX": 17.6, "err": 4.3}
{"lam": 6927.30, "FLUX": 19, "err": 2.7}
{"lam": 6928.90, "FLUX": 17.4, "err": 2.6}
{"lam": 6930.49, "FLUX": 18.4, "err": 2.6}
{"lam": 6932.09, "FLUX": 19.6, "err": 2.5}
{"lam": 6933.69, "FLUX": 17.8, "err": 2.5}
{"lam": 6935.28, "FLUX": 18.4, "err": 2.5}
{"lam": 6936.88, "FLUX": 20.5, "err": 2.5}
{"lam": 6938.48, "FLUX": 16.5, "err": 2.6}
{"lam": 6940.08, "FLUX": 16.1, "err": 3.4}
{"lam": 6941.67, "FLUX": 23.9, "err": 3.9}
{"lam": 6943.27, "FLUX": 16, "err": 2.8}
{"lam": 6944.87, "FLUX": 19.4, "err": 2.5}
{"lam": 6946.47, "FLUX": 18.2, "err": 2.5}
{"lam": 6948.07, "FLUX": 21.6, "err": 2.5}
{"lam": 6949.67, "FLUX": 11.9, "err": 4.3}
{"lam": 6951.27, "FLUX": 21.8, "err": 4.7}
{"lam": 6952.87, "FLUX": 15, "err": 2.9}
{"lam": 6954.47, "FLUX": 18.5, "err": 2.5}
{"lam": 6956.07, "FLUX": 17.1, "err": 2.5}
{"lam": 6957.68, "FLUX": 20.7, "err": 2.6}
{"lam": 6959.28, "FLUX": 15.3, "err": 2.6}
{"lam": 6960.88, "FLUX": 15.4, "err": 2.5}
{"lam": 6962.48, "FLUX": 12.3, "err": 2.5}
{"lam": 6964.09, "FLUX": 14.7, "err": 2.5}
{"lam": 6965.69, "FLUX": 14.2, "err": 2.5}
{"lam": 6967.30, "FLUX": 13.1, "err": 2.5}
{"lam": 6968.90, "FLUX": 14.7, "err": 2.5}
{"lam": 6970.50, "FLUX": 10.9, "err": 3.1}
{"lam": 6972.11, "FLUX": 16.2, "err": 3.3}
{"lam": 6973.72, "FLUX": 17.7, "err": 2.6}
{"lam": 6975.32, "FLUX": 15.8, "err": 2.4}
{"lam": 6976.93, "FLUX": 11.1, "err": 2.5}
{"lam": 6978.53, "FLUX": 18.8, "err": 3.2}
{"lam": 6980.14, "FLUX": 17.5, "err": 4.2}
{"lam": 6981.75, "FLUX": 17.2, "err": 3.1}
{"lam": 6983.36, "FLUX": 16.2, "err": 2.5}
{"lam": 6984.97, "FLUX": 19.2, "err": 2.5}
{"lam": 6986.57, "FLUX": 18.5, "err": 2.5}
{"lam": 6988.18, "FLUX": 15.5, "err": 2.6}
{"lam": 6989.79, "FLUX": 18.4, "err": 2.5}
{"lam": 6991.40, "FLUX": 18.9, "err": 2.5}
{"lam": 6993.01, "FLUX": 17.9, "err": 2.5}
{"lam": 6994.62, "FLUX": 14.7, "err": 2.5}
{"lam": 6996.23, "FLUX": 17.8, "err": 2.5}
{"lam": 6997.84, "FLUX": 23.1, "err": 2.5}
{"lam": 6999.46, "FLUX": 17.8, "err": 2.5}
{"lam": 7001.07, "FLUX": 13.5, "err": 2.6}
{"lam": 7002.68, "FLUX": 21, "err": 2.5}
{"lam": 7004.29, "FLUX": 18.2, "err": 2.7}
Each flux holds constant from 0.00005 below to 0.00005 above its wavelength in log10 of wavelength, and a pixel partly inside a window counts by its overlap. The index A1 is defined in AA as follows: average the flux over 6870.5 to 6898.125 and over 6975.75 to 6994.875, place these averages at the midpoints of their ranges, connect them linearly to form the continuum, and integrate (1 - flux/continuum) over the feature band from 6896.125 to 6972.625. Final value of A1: 4.4 AA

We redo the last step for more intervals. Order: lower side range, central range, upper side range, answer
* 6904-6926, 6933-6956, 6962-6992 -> -2.5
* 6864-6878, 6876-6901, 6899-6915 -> -2.7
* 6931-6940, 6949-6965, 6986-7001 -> 1.6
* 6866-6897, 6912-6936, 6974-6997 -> 0.8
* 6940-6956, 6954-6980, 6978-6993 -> 3.8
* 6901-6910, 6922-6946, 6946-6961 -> -2.2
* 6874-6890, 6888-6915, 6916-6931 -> 0.8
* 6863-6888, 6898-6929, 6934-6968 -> 1.9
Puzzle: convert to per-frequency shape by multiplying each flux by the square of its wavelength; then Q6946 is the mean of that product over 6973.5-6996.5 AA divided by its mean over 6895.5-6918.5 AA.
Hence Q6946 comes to 1.1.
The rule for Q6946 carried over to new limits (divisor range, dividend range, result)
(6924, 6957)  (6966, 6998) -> 0.91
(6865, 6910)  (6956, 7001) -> 0.92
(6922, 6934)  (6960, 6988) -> 0.84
